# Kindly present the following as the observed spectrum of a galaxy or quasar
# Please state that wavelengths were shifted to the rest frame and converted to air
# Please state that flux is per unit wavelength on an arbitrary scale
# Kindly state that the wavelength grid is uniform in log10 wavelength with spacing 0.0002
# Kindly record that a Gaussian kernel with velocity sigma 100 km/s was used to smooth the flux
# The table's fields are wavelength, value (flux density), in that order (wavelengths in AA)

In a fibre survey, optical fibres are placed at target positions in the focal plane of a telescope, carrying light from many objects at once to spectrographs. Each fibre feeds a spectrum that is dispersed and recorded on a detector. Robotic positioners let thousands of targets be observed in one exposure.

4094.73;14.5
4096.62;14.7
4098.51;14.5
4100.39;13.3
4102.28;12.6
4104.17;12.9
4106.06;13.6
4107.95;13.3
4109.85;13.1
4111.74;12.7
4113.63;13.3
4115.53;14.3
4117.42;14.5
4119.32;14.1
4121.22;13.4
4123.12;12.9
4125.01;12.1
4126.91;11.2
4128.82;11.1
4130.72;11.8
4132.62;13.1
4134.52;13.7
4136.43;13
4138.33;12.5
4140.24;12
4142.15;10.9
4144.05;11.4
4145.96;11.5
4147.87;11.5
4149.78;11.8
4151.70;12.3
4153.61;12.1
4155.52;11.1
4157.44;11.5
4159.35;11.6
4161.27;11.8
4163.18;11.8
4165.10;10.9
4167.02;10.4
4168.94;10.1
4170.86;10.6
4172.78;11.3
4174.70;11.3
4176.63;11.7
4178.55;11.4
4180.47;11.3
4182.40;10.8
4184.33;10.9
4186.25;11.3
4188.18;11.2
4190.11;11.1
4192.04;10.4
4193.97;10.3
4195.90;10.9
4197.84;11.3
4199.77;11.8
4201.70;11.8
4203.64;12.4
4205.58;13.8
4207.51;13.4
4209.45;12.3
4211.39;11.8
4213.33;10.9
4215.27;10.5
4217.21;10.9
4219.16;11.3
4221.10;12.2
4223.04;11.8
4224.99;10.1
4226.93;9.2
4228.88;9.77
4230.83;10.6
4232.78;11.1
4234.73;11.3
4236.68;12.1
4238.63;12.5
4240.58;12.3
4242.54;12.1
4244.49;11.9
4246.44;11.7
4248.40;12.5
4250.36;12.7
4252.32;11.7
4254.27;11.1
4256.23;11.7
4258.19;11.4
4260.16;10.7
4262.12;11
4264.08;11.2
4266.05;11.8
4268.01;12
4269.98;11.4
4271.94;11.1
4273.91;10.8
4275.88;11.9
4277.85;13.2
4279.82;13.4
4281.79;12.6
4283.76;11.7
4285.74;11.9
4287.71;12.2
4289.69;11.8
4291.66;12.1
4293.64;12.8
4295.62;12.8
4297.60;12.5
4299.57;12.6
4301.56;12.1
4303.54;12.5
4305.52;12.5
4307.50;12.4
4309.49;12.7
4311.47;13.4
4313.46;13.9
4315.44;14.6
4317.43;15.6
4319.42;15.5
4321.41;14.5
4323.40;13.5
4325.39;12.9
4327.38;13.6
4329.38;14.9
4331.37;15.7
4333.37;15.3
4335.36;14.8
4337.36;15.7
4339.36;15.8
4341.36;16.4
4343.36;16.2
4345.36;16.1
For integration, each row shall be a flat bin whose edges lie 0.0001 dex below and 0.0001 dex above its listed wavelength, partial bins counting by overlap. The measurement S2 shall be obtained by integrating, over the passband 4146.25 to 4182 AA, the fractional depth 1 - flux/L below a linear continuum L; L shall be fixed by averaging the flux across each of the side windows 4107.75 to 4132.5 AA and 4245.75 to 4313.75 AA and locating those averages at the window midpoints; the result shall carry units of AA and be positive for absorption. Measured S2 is 3.7 AA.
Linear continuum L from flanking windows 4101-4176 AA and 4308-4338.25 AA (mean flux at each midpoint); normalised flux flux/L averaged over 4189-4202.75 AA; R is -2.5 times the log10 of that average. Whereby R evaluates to 0.16 mag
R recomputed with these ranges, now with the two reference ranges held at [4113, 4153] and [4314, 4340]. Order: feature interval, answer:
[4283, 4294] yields 0.19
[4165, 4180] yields 0.18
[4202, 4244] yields 0.17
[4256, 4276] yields 0.23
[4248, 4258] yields 0.17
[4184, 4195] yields 0.21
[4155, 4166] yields 0.12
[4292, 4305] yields 0.15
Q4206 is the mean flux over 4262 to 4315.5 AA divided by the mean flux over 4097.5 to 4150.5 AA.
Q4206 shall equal 0.97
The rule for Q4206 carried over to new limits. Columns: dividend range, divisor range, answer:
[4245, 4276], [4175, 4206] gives 1.02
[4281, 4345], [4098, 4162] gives 1.09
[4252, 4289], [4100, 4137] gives 0.90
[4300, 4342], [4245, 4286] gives 1.20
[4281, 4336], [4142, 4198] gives 1.19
